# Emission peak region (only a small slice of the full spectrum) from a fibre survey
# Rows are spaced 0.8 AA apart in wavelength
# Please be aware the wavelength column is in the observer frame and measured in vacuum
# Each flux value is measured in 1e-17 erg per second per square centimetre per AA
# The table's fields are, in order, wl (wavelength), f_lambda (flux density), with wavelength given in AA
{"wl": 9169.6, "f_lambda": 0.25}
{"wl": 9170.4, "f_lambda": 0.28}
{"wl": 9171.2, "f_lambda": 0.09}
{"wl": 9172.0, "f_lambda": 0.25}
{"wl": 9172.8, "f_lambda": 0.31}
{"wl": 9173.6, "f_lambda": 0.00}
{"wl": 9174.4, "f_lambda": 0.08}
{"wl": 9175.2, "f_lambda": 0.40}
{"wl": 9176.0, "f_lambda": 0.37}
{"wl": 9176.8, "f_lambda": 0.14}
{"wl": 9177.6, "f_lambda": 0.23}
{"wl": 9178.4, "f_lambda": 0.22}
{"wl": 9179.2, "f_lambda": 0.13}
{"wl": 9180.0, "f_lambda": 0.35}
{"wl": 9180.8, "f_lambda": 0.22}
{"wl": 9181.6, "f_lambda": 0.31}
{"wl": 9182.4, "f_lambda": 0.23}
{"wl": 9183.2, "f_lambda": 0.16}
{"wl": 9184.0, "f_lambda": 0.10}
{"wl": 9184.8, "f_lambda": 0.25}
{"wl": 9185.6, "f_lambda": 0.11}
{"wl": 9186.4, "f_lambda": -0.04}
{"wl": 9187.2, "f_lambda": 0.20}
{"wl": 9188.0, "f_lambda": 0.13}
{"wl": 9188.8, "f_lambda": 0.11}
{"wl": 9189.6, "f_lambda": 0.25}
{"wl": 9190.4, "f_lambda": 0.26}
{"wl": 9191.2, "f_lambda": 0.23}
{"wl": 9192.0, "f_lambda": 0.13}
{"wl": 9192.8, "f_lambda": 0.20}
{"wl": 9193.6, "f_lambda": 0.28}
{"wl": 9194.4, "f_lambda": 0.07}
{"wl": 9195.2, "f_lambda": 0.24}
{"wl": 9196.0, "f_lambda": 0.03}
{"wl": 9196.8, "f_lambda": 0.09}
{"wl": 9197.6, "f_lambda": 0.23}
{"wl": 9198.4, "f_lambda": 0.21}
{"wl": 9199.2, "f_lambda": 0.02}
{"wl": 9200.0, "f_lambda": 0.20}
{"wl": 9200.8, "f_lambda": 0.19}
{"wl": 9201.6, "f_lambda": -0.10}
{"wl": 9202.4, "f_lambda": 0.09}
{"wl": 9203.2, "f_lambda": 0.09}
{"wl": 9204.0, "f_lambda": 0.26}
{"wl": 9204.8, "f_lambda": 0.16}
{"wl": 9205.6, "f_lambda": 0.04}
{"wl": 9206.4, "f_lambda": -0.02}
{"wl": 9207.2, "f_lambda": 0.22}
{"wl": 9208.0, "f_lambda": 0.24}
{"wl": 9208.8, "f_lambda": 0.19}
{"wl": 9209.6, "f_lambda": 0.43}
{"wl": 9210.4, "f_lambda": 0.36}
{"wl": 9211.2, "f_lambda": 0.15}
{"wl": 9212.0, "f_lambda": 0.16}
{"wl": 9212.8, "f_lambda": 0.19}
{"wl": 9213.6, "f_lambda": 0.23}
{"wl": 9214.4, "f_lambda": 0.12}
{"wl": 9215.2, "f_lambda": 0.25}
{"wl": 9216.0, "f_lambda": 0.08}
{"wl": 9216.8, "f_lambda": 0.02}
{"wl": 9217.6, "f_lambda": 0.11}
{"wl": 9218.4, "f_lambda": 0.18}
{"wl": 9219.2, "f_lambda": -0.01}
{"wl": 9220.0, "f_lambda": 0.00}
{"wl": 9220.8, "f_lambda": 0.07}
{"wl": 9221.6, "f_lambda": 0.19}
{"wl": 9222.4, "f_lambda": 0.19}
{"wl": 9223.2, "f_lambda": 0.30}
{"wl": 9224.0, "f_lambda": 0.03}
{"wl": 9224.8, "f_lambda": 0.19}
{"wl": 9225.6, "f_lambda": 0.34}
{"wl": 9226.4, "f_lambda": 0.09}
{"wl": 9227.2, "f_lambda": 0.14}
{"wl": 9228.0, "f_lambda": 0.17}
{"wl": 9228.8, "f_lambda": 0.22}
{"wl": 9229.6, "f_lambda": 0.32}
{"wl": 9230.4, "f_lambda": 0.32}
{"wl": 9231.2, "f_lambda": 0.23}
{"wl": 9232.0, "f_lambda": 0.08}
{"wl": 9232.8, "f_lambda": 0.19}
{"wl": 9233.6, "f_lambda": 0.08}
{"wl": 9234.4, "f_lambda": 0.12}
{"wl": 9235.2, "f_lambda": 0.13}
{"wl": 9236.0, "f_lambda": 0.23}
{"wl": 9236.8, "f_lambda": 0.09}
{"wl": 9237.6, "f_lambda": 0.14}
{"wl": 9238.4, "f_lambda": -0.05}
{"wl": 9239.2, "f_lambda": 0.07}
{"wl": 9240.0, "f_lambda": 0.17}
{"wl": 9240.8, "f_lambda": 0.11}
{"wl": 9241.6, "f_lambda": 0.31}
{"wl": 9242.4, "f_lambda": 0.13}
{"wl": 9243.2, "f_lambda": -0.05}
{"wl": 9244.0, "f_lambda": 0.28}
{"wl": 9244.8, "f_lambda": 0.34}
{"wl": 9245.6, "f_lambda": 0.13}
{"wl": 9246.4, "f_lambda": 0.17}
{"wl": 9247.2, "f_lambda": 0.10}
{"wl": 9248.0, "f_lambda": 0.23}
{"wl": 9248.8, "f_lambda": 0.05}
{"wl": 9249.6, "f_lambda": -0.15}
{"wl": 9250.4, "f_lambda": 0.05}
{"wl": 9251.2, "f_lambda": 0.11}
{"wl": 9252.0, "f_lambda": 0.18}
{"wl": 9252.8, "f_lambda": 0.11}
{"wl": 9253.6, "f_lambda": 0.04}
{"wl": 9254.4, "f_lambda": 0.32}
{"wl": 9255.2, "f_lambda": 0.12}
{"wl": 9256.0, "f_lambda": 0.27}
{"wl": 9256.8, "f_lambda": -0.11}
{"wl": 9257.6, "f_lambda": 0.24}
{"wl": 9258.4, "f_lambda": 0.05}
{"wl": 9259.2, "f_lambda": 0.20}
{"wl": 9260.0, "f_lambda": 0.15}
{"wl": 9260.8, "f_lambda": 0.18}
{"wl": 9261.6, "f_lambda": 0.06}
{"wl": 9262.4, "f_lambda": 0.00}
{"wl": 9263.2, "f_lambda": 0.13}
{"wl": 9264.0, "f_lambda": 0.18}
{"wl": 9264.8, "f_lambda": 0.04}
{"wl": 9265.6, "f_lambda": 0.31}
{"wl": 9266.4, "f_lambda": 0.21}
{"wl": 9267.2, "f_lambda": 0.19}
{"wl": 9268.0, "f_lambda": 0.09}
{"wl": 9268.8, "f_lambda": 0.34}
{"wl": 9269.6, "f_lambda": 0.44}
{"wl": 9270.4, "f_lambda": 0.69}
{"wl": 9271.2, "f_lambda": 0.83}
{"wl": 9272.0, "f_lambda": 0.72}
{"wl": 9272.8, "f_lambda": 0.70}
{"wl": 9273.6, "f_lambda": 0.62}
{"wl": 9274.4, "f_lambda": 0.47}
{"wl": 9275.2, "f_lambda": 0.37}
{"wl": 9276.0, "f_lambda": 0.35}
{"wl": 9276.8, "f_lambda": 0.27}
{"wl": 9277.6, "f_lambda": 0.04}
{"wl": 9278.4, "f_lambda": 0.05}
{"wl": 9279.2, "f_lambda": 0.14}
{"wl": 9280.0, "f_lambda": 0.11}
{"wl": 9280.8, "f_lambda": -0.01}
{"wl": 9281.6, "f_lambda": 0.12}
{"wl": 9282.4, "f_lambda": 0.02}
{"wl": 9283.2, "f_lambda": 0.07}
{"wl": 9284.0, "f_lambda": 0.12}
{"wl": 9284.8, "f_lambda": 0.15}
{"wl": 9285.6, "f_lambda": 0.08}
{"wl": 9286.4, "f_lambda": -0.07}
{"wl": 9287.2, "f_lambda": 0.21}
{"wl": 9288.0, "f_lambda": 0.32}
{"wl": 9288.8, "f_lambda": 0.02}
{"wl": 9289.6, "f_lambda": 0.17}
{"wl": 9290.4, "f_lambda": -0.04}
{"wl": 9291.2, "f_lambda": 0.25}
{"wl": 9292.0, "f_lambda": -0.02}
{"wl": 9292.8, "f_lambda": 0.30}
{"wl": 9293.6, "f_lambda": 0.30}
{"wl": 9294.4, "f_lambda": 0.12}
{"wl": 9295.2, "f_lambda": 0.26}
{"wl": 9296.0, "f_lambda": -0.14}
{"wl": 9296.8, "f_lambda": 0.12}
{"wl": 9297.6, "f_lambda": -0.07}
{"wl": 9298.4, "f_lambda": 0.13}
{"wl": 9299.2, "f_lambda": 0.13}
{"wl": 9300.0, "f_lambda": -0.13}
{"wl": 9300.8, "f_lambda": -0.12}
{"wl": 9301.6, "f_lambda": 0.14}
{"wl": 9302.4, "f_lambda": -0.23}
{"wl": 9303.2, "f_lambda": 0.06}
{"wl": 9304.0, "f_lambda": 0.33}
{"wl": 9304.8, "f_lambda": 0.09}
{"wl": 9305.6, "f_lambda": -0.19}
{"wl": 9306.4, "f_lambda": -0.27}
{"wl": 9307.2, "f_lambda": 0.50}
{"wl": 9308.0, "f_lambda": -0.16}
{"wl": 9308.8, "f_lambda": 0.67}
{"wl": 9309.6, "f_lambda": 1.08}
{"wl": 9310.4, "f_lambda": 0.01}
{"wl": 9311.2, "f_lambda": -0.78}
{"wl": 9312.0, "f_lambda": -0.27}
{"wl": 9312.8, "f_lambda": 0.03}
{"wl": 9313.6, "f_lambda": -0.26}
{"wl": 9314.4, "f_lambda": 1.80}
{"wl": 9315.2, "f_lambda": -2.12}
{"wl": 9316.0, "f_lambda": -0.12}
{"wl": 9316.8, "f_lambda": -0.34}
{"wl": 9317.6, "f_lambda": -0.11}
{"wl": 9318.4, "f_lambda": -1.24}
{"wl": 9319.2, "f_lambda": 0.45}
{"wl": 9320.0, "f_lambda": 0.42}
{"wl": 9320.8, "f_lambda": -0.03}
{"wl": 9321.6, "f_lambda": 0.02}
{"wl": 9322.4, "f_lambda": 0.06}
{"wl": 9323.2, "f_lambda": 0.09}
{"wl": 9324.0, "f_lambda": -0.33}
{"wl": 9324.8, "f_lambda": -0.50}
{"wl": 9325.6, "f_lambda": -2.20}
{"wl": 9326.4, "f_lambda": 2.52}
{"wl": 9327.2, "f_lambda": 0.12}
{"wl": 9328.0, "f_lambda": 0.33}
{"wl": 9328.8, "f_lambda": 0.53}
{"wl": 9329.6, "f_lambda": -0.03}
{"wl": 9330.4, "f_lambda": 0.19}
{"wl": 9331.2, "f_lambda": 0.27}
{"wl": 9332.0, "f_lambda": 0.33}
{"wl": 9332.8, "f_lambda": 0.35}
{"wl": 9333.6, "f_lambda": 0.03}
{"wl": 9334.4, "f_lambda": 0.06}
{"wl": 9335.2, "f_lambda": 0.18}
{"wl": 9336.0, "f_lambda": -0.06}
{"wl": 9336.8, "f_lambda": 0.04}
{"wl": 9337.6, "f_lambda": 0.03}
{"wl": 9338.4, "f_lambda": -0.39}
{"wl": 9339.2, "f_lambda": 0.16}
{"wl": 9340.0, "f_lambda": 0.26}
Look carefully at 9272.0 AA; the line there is H-beta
